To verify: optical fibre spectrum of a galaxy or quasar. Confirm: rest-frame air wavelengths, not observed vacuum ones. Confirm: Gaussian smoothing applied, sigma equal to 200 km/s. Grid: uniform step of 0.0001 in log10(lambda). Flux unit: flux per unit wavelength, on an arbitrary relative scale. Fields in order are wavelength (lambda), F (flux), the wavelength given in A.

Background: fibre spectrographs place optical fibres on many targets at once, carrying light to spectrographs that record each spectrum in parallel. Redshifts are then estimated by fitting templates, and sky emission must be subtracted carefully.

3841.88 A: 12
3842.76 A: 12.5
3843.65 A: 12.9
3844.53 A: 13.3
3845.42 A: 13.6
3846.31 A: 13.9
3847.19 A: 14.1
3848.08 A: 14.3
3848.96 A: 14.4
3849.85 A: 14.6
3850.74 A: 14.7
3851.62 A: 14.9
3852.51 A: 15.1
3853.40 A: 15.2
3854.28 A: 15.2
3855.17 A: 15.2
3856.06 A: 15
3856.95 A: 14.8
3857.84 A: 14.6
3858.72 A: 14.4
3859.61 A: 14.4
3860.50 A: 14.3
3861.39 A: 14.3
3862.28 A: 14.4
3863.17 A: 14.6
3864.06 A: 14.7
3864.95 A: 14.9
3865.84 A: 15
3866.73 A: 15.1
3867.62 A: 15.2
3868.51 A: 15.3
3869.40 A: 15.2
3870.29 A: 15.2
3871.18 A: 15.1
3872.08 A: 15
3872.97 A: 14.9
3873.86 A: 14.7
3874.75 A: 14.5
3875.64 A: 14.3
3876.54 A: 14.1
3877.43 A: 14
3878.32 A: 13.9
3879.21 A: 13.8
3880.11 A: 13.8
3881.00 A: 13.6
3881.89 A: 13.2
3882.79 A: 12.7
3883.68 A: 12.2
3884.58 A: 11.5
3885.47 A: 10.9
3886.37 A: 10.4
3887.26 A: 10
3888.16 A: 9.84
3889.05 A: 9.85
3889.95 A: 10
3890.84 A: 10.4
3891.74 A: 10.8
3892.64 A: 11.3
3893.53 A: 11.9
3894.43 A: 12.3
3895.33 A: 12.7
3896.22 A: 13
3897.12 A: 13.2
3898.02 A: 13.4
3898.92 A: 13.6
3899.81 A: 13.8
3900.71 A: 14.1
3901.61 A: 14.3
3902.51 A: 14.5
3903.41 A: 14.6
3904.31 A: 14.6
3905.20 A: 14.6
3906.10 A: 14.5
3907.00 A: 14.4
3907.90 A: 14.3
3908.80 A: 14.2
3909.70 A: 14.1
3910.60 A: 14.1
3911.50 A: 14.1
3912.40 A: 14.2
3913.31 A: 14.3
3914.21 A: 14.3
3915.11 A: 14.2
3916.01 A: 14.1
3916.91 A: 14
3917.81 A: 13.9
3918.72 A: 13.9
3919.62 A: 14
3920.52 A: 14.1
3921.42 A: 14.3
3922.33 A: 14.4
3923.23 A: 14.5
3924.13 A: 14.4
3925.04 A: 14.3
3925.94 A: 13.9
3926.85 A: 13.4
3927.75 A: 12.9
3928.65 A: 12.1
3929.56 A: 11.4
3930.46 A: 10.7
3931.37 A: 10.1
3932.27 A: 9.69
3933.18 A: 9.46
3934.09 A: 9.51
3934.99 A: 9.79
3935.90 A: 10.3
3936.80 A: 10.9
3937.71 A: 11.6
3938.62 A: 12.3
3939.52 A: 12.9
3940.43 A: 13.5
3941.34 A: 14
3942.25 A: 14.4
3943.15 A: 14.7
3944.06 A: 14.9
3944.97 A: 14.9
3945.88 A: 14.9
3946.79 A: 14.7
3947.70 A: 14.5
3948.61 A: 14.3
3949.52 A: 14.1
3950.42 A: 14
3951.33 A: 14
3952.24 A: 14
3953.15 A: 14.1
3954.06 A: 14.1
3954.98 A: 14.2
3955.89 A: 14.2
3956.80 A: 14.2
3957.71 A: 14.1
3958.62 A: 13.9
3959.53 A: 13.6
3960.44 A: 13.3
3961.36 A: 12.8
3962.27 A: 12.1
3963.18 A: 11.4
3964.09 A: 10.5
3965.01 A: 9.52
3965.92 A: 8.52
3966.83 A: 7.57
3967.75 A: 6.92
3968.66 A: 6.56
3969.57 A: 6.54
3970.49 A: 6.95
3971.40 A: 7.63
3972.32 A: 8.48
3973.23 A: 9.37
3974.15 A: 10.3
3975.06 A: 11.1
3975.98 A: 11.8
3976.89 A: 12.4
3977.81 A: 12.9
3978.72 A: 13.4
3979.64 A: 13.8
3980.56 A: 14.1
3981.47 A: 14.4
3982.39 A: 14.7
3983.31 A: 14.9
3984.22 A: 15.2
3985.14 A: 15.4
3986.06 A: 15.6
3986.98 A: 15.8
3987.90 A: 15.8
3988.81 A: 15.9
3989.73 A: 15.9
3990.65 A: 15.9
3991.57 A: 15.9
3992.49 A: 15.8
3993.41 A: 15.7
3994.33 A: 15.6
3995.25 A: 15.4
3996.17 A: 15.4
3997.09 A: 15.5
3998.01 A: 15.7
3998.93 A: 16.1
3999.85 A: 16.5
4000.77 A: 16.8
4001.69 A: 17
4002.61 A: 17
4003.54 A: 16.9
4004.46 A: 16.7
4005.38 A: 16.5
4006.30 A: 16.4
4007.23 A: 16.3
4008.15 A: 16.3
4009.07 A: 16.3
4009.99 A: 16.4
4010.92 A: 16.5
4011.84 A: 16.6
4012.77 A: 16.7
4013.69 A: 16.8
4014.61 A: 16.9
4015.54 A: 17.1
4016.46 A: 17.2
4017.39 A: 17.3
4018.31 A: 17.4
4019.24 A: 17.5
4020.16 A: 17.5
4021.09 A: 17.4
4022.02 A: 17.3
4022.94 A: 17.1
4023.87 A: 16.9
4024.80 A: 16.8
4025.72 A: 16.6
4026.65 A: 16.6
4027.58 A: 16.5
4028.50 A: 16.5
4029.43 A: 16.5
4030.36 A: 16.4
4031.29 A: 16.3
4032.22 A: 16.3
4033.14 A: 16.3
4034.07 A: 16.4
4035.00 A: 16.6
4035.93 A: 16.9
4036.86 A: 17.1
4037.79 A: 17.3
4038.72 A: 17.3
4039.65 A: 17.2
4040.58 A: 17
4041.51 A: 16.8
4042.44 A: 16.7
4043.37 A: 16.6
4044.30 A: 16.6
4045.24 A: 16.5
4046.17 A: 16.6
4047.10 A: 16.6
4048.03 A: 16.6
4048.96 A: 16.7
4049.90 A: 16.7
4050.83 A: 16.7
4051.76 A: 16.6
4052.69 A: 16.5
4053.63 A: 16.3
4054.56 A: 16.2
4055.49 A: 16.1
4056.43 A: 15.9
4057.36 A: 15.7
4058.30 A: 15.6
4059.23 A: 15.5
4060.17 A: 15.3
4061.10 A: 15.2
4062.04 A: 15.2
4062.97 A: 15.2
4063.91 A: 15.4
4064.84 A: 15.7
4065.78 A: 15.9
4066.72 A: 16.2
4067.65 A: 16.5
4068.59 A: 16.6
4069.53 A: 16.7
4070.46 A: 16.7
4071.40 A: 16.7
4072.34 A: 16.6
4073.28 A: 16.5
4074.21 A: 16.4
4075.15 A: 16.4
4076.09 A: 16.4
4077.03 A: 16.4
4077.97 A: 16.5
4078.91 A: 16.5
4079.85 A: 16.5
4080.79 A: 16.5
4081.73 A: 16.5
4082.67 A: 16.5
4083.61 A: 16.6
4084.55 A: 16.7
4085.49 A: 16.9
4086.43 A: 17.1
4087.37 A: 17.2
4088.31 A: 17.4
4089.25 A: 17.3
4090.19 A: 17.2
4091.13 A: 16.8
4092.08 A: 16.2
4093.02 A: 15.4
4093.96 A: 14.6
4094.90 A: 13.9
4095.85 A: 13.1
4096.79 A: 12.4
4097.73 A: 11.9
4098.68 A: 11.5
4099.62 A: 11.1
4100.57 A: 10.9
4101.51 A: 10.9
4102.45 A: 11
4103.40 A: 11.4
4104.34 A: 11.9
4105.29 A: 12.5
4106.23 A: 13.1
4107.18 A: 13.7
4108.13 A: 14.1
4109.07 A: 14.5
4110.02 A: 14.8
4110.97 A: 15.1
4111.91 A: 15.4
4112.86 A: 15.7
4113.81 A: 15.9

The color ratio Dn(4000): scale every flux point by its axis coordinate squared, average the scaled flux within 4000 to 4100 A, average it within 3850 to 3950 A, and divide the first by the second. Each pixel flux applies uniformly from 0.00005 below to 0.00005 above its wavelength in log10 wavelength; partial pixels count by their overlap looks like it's 1.3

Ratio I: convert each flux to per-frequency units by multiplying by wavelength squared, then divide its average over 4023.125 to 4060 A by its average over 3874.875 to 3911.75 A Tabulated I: 1.4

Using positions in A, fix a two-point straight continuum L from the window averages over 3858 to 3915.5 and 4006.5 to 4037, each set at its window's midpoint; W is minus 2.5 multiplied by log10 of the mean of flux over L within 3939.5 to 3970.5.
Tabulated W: 0.20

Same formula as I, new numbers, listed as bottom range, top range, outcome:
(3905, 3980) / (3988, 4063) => 1.37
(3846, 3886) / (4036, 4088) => 1.27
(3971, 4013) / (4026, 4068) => 1.13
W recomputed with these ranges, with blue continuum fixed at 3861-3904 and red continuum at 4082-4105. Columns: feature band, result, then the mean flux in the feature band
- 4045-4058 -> -0.16 mag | 16.4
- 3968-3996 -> 0.06 mag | 13.1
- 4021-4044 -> -0.19 mag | 16.8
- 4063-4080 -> -0.14 mag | 16.3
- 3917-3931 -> 0.01 mag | 13.5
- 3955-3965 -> 0.07 mag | 12.9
